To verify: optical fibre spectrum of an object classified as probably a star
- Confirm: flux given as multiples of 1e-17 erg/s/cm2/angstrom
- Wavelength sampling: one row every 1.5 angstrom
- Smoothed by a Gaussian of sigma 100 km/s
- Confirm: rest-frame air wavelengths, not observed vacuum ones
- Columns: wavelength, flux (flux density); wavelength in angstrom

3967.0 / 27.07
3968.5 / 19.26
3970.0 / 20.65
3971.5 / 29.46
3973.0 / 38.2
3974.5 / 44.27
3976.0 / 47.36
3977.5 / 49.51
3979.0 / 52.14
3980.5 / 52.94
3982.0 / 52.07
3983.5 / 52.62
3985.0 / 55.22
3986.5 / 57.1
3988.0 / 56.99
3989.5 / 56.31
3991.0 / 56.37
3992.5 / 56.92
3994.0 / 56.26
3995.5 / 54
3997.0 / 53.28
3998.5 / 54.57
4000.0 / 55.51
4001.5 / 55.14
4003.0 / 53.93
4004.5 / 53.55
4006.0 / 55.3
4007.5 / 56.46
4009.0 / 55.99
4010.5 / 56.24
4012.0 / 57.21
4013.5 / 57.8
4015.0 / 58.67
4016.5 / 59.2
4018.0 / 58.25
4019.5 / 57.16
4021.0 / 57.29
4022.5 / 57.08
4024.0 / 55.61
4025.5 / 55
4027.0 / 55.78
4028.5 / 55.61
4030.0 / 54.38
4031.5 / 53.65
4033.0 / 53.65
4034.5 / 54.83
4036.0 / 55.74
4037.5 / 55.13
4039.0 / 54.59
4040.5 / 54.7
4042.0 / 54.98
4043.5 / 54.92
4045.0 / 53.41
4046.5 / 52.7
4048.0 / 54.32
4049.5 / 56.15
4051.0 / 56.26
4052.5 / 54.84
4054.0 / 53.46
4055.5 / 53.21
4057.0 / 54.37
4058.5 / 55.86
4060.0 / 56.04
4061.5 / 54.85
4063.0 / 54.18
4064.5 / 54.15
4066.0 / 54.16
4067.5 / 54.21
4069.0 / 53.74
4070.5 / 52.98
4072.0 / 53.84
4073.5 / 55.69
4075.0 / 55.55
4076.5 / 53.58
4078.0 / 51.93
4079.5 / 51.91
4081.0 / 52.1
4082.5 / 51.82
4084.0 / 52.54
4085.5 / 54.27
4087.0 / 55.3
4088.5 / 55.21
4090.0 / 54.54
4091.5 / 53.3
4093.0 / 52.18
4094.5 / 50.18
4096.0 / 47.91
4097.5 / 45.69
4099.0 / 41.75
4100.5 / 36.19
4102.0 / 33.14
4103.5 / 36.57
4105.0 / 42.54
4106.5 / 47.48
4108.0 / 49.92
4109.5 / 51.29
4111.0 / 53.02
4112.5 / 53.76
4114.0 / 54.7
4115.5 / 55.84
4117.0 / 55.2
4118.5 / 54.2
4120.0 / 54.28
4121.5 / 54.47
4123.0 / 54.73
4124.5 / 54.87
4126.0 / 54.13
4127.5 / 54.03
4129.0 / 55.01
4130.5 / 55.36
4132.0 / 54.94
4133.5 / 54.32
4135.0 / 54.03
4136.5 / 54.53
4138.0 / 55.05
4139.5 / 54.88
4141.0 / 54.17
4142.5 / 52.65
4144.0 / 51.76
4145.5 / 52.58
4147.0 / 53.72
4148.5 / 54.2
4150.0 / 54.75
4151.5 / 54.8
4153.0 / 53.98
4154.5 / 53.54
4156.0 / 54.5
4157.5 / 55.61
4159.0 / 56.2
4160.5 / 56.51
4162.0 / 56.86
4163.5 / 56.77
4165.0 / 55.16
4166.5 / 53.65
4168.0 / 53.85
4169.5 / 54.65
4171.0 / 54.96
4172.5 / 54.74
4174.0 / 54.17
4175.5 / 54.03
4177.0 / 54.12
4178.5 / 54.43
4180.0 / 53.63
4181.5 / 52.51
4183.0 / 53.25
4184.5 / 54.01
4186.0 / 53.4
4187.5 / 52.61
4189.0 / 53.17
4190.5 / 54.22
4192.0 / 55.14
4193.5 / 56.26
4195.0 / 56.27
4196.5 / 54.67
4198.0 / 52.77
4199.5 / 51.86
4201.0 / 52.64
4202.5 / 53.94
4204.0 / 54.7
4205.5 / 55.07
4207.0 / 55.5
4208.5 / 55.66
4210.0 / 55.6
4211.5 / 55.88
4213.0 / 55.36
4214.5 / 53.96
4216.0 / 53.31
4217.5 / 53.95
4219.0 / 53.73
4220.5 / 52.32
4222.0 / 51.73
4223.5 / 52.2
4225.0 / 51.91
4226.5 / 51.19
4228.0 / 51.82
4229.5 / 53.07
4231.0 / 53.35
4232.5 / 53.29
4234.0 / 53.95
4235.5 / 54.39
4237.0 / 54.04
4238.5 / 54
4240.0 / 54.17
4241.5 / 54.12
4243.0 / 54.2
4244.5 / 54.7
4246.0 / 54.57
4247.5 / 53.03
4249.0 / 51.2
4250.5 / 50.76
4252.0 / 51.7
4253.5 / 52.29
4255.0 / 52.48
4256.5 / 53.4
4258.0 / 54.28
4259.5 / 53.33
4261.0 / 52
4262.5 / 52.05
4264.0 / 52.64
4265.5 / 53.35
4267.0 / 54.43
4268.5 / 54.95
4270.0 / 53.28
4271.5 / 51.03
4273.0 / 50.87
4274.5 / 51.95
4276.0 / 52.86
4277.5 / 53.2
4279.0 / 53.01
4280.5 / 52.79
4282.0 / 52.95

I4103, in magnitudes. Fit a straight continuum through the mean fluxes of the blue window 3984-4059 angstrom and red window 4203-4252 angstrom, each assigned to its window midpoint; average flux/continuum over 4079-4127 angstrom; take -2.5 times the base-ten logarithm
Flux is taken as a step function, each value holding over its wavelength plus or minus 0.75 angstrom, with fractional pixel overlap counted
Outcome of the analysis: 0.088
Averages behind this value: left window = 55.5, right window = 53.6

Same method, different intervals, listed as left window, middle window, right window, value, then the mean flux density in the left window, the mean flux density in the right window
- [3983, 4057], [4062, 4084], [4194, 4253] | 0.03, 55.5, 53.6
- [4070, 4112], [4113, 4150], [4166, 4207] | -0.06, 49.7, 54.1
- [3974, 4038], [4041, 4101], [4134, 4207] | 0.04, 55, 54.3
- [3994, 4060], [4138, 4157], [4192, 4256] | 0.01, 55.4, 53.6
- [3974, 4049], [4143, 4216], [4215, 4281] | -0.02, 54.9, 53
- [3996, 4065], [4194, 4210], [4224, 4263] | -0.02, 55.3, 53.1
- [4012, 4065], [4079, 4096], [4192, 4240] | 0.04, 55.4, 53.8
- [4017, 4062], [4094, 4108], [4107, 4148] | 0.26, 55.2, 53.9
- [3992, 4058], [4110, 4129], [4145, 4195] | 0.01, 55.4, 54.5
